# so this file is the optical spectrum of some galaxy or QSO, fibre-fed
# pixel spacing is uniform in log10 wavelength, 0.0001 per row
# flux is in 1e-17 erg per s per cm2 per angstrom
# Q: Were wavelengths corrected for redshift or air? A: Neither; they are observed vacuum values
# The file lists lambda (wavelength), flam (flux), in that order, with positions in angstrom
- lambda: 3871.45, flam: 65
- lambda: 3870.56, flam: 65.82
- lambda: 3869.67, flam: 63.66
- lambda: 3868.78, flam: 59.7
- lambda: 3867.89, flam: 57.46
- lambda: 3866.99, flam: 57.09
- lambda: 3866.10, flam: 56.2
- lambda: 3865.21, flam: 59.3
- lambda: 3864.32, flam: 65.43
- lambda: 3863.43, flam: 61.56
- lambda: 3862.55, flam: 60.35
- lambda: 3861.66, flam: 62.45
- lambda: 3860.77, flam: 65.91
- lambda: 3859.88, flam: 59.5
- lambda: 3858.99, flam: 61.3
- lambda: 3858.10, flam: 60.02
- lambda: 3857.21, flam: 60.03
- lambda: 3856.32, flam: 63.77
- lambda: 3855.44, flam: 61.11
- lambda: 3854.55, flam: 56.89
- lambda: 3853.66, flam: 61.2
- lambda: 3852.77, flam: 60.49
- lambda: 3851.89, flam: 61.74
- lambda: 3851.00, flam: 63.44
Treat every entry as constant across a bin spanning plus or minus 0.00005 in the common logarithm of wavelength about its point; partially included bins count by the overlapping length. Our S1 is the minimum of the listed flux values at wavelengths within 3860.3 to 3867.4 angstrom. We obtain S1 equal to 56.2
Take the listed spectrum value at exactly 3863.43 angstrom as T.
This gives 61.56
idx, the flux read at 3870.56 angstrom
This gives 65.82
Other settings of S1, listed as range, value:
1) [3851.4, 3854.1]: 60.49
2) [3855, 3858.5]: 60.02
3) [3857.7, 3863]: 59.5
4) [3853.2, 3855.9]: 56.89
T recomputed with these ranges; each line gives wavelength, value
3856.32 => 63.77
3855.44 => 61.11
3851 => 63.44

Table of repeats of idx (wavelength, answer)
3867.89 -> 57.46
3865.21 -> 59.3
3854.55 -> 56.89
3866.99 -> 57.09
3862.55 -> 60.35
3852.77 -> 60.49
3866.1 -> 56.2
